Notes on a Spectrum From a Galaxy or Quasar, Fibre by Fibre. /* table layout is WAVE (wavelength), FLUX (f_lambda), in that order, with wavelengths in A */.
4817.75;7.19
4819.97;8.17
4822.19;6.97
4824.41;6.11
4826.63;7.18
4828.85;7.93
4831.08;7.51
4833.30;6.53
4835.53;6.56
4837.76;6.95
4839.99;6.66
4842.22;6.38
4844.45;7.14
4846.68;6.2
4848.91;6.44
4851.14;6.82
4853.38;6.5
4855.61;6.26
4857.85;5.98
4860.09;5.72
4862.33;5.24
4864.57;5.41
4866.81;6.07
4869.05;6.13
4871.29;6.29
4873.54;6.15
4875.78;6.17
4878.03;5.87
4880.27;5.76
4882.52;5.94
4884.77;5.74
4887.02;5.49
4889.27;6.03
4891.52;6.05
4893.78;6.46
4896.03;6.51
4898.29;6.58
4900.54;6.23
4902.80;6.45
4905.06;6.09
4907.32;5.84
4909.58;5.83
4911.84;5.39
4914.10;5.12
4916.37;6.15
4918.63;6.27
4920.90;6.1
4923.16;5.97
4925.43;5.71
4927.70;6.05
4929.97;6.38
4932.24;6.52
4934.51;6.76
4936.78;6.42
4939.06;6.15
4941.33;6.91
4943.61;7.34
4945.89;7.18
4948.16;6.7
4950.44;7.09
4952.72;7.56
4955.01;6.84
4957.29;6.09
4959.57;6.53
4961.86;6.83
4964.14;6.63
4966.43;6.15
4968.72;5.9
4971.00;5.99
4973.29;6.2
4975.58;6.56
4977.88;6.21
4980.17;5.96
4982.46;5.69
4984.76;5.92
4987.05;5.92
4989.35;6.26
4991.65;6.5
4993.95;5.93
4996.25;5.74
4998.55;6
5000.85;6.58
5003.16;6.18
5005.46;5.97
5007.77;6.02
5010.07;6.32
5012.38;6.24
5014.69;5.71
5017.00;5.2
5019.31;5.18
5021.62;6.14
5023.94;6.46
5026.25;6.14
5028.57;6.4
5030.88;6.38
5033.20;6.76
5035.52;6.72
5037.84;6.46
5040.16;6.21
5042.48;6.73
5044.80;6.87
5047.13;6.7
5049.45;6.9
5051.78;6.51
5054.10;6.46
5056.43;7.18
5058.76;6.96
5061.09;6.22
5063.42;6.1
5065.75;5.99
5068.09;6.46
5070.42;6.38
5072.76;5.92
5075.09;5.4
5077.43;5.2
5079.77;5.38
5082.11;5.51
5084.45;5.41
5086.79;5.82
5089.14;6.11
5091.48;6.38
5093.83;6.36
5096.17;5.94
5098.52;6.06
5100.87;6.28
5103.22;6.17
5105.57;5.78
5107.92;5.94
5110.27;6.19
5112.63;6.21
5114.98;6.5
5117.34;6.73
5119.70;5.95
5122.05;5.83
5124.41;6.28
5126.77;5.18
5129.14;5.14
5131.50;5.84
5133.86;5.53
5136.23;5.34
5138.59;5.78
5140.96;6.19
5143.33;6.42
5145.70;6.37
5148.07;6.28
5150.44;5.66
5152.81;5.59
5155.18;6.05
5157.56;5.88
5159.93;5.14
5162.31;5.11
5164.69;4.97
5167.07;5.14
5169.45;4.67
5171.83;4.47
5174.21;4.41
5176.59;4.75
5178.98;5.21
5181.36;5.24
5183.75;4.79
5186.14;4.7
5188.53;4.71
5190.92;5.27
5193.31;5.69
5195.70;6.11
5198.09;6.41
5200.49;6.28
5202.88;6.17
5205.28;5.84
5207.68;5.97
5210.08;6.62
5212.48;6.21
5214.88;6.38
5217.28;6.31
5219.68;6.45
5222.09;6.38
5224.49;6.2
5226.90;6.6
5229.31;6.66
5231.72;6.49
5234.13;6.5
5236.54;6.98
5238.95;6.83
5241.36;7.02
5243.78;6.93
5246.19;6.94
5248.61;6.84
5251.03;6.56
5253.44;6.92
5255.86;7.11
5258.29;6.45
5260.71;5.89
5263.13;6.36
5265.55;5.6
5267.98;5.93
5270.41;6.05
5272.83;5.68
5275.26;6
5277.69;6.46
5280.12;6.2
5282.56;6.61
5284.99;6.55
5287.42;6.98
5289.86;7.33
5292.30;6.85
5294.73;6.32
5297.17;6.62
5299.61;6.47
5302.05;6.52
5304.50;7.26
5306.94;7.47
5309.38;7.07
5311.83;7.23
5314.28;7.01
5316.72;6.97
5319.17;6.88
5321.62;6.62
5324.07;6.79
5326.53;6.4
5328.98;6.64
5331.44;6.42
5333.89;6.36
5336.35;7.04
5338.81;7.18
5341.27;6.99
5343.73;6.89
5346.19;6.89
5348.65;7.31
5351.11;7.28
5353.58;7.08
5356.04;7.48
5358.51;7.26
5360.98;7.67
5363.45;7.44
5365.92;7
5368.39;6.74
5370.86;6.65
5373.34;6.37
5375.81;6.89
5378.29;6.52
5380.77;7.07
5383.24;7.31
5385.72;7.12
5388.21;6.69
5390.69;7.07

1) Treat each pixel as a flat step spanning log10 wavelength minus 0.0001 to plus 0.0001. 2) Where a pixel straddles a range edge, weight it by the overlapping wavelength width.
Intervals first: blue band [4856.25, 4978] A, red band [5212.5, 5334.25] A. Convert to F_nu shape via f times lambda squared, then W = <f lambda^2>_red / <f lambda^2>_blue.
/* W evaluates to 1.2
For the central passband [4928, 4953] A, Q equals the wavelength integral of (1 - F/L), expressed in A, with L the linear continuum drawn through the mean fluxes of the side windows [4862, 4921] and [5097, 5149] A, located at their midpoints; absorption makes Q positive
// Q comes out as -3.3 A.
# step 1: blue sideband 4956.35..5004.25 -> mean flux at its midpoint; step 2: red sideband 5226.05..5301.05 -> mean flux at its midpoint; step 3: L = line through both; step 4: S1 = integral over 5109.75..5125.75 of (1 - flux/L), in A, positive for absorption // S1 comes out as 0.3 A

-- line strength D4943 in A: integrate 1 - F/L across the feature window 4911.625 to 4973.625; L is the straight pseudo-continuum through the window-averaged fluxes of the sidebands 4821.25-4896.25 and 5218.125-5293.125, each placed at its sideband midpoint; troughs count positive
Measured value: -0.4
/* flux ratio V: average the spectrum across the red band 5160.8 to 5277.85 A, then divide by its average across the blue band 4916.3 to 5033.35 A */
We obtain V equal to 0.95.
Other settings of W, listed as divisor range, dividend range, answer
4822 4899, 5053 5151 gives 1.05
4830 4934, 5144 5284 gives 1.11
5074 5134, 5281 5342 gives 1.25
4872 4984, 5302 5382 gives 1.31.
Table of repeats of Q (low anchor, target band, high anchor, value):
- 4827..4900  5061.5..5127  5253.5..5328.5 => 4.7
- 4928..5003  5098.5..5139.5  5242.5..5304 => 3.3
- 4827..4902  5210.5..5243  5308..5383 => 1.1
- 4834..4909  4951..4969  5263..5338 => -1.0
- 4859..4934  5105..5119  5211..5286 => 0.1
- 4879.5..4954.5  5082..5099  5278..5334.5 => 1.4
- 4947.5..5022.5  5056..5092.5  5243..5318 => 1.9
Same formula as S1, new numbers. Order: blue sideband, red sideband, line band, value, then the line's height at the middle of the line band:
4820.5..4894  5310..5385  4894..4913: 0.78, 6.39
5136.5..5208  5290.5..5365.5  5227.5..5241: -1.40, 6.08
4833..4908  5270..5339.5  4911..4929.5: 1.12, 6.25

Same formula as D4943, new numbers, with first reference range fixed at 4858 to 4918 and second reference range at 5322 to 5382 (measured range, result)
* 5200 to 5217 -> 1.1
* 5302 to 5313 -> -0.5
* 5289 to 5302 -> 0.2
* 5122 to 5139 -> 2.3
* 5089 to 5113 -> 1.0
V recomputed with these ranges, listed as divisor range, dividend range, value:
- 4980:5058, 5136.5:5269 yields 0.95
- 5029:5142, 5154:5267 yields 0.97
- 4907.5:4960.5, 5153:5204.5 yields 0.83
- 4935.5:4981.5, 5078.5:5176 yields 0.88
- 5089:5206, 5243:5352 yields 1.17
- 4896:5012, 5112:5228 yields 0.91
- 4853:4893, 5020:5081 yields 1.07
